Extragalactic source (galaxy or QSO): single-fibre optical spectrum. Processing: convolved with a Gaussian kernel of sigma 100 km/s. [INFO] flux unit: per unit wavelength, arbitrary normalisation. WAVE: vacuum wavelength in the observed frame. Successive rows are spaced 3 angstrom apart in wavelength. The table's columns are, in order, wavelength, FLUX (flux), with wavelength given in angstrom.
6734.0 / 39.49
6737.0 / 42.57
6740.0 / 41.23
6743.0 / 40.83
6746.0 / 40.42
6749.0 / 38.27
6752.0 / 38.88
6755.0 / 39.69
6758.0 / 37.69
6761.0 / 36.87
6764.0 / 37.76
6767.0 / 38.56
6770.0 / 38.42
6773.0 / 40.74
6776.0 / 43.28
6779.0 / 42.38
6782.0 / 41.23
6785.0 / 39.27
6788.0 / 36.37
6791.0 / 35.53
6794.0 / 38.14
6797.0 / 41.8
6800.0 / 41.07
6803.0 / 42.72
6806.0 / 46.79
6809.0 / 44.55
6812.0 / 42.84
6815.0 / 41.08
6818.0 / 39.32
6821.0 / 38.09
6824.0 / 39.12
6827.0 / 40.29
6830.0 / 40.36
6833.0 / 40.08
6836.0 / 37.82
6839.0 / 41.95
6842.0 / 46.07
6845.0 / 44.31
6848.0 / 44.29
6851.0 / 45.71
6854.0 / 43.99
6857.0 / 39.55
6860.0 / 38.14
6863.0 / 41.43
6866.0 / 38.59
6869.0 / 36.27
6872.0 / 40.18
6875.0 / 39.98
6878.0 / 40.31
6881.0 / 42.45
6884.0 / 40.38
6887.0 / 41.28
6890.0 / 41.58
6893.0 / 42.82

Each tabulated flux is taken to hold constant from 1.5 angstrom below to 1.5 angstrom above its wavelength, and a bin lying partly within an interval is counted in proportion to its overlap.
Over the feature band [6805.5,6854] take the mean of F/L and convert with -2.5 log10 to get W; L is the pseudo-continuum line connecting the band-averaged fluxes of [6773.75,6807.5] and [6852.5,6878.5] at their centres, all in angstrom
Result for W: -0.05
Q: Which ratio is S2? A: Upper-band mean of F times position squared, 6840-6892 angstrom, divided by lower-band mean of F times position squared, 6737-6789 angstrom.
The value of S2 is 1.1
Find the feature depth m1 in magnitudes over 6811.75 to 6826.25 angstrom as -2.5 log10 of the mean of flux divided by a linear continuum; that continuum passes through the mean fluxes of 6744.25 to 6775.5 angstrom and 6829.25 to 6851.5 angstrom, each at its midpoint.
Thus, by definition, 0.04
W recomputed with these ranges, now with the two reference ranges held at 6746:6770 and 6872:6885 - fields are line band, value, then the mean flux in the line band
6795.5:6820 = -0.082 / 42.4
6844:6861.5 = -0.063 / 42.6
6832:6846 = -0.055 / 42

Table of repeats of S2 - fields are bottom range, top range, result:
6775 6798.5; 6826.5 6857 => 1.09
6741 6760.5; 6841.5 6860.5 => 1.14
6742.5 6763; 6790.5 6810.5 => 1.09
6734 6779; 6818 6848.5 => 1.06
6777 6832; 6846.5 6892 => 1.03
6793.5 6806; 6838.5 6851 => 1.08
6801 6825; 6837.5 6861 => 1.04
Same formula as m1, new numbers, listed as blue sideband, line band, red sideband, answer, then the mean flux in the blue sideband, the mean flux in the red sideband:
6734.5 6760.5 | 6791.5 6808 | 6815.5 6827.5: -0.06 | 39.8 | 39.3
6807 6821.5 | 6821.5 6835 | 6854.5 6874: 0.03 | 41.6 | 39.3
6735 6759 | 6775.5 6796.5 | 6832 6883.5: 0.03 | 40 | 41.2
